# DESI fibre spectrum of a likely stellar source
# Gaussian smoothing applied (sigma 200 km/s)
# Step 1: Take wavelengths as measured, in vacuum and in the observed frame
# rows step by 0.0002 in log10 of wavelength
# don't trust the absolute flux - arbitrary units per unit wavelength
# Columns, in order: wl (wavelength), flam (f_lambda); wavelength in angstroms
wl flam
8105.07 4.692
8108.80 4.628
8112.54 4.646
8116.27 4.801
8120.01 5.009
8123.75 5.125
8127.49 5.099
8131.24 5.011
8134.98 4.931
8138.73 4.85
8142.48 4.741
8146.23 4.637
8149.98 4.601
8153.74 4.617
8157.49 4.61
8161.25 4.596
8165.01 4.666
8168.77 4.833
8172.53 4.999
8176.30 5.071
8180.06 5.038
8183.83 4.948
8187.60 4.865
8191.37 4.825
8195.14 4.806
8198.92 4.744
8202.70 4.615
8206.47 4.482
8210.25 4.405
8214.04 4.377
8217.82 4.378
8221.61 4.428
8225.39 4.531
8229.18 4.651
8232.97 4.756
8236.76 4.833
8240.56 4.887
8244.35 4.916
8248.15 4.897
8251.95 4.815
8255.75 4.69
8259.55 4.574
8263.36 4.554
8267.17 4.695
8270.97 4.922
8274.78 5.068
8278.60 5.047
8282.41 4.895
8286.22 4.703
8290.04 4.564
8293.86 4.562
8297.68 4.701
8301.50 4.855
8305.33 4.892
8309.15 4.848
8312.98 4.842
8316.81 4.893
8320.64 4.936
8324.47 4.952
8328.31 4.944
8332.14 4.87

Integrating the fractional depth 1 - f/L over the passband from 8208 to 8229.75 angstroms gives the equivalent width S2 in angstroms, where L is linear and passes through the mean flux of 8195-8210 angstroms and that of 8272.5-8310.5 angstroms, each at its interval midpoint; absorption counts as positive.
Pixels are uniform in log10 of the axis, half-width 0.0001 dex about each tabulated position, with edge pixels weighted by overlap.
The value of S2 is 0.9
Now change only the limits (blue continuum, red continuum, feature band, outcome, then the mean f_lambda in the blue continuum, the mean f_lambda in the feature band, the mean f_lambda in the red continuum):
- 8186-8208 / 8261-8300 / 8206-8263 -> 1.23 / 4.73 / 4.64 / 4.77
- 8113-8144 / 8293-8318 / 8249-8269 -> 0.67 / 4.93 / 4.68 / 4.81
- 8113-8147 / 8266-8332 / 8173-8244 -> 2.44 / 4.91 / 4.71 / 4.85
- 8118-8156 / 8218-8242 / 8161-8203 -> -0.80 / 4.86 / 4.85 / 4.66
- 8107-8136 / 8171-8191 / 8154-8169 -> 0.90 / 4.91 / 4.65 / 4.97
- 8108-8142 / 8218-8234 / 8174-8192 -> -0.97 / 4.9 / 4.96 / 4.56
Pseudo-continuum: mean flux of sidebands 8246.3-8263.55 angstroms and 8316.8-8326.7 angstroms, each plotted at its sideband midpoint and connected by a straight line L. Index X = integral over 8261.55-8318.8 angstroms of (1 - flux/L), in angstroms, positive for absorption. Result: 0.3 angstroms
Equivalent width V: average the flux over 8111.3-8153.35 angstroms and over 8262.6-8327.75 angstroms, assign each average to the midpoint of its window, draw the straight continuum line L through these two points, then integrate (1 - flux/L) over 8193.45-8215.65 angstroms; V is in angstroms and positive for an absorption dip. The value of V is 1.2 angstroms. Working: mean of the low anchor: 4.85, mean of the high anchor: 4.83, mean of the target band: 4.57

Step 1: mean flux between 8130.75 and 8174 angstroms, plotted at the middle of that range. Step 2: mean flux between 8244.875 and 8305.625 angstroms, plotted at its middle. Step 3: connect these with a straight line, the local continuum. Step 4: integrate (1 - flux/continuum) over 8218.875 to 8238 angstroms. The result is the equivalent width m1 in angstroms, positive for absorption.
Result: 0.6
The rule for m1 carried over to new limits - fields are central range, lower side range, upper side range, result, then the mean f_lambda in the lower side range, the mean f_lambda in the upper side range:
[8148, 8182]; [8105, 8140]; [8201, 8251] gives 0.0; 4.89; 4.63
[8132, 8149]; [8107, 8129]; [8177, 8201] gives 0.3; 4.88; 4.88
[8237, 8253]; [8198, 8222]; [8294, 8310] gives -1.0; 4.48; 4.79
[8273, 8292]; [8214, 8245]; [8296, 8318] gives -0.3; 4.65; 4.84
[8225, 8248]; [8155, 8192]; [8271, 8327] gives 0.3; 4.84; 4.84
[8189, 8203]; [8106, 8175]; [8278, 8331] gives 0.1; 4.8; 4.83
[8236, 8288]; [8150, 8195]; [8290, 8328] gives 0.0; 4.81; 4.82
